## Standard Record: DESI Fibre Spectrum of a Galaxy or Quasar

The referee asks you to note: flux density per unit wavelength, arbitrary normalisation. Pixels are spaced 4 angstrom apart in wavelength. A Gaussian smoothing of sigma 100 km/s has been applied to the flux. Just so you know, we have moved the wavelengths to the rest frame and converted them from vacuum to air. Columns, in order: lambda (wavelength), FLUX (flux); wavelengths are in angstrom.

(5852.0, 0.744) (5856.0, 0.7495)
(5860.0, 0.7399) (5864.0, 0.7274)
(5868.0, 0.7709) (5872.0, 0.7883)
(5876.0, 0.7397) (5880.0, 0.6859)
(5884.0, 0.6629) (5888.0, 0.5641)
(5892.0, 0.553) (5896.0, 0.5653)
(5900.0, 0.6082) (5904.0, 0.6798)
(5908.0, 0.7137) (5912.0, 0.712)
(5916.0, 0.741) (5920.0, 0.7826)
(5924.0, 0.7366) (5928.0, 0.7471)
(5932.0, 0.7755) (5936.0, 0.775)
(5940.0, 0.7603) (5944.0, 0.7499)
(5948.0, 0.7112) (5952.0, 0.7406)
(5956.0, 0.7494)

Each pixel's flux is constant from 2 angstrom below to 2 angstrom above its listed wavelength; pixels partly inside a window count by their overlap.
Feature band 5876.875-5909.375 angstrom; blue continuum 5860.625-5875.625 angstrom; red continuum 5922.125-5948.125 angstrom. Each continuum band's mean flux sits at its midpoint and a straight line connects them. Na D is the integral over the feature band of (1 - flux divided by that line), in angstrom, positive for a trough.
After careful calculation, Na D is 5.4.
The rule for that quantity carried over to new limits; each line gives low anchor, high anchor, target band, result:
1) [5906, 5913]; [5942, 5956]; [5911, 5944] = -1.4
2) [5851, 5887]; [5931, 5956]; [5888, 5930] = 3.6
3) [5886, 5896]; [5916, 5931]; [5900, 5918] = -0.9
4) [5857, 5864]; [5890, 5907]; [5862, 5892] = -0.6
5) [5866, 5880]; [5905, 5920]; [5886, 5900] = 3.3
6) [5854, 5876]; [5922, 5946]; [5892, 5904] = 2.5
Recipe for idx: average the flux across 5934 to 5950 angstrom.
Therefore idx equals 0.749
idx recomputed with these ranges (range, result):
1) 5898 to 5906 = 0.644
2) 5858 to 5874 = 0.757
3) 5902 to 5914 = 0.702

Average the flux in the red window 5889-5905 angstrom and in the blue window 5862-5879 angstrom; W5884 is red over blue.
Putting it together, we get 0.79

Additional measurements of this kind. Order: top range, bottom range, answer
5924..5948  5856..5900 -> 1.11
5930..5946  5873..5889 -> 1.13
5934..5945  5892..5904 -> 1.28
